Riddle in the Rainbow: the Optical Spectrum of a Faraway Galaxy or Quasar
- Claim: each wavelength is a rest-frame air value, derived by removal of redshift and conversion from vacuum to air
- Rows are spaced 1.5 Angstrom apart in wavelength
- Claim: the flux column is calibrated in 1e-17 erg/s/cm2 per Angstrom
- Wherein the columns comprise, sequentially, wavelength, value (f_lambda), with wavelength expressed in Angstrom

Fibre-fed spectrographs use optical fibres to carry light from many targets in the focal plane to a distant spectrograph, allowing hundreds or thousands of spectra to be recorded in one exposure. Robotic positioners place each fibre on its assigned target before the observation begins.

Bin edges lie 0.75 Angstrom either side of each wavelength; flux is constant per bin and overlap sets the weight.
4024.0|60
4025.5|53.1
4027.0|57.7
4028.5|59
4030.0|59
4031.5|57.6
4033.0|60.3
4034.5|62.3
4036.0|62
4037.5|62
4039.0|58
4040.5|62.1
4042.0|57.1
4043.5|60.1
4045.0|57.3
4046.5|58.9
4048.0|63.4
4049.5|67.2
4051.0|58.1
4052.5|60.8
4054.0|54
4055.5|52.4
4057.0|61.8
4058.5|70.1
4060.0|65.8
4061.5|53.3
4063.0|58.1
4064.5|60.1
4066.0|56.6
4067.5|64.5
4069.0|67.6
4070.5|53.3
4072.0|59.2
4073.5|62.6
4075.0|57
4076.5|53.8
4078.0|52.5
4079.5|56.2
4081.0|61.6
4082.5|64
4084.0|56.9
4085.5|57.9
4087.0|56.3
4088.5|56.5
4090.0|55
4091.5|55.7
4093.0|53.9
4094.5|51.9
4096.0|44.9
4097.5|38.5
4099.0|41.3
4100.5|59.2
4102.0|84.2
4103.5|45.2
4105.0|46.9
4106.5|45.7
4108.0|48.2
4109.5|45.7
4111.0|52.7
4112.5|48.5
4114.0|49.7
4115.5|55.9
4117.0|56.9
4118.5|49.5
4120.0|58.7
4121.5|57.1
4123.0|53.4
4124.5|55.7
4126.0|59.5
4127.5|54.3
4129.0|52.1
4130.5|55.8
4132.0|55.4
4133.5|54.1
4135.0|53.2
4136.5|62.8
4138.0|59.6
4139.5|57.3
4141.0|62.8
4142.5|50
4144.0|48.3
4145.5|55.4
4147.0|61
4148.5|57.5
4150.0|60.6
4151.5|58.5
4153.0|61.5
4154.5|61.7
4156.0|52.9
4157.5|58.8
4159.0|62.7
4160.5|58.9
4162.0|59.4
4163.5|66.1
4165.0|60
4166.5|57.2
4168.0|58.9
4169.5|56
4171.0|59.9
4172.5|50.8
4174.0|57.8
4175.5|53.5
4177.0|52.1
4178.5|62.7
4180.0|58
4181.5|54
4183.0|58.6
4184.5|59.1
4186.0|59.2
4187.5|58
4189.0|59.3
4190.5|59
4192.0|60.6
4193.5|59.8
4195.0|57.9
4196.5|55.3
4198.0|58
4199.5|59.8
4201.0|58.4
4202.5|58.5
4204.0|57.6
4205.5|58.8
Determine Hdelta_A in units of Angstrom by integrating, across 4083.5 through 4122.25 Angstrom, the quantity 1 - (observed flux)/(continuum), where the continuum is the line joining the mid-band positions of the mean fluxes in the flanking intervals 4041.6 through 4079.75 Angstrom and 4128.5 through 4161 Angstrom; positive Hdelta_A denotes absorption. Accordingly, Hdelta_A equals 3.7 Angstrom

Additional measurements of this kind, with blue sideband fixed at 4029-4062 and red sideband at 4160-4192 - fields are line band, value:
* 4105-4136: 3.1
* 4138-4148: 0.4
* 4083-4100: 2.1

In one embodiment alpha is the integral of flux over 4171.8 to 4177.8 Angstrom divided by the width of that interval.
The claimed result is 53.6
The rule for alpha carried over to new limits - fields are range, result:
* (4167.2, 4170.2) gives 57.5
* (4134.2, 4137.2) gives 57.9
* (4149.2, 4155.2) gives 60.5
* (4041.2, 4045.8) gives 58.2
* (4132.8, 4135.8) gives 53.8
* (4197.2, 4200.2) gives 58.8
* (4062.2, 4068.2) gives 59.7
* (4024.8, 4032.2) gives 57.3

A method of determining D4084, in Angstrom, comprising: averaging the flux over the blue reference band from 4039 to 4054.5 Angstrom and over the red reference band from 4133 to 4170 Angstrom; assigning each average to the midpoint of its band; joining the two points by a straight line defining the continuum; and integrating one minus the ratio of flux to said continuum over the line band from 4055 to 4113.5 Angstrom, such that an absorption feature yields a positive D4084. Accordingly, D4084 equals 3.5 Angstrom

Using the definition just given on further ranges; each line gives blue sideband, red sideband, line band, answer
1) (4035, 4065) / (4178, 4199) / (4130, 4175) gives 0.85 Angstrom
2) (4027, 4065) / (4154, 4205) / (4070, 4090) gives 0.69 Angstrom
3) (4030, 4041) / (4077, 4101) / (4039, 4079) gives -1.35 Angstrom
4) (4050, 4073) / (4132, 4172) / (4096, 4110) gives 2.07 Angstrom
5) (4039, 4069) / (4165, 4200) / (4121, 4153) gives 1.12 Angstrom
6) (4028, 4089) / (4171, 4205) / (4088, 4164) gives 4.47 Angstrom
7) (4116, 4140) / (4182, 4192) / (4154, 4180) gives -0.13 Angstrom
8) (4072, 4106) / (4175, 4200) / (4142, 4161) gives -0.23 Angstrom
